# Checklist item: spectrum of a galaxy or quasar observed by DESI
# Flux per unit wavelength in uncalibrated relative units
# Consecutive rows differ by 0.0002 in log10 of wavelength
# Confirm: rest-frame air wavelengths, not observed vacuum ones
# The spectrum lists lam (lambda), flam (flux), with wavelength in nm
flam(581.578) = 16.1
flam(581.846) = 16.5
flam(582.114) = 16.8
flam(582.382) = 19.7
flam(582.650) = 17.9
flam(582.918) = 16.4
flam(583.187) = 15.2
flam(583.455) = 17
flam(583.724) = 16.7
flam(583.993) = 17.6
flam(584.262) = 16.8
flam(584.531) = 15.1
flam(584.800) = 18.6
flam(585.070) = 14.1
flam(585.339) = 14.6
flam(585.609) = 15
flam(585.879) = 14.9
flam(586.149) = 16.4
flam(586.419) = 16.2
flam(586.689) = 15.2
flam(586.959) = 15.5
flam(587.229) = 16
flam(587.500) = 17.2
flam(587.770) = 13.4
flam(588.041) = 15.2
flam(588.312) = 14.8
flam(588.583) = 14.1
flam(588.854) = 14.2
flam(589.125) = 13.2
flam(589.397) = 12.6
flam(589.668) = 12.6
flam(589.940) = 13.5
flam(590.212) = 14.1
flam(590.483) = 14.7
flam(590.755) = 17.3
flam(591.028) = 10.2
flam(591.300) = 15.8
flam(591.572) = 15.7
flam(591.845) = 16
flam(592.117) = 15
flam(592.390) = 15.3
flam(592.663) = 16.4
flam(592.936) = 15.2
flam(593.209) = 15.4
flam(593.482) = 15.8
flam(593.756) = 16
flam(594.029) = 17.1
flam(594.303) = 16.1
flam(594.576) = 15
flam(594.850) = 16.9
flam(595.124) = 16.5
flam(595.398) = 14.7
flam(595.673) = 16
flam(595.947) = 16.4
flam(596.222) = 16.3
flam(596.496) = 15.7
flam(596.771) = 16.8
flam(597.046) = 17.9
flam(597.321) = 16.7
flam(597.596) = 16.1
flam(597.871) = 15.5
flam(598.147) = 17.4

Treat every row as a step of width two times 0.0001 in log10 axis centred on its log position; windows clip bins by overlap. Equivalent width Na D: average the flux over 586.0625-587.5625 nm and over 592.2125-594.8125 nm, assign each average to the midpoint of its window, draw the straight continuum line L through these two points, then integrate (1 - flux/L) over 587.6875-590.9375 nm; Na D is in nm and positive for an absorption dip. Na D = 0.38 nm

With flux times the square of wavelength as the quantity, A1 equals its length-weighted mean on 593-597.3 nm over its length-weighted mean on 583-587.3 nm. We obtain 1.05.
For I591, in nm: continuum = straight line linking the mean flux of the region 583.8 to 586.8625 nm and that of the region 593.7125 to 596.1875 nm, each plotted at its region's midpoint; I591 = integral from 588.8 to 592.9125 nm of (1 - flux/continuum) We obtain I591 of 0.39 nm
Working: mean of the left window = 15.9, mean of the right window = 16.1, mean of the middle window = 14.5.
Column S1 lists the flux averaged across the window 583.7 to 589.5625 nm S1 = 15.3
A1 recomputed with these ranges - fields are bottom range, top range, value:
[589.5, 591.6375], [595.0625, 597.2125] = 1.17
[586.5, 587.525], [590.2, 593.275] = 0.97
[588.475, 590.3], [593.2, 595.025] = 1.22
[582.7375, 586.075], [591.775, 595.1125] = 1.02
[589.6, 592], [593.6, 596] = 1.12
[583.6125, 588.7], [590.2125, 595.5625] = 1.01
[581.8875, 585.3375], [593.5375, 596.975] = 1.00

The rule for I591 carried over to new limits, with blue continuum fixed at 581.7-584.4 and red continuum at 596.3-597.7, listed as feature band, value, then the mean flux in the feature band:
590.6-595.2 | 0.32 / 15.6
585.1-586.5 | 0.14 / 15.3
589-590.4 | 0.30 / 13.3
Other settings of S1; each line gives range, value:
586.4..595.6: 15.1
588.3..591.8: 14.1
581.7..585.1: 16.9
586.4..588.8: 15.2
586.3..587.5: 15.9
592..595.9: 15.8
